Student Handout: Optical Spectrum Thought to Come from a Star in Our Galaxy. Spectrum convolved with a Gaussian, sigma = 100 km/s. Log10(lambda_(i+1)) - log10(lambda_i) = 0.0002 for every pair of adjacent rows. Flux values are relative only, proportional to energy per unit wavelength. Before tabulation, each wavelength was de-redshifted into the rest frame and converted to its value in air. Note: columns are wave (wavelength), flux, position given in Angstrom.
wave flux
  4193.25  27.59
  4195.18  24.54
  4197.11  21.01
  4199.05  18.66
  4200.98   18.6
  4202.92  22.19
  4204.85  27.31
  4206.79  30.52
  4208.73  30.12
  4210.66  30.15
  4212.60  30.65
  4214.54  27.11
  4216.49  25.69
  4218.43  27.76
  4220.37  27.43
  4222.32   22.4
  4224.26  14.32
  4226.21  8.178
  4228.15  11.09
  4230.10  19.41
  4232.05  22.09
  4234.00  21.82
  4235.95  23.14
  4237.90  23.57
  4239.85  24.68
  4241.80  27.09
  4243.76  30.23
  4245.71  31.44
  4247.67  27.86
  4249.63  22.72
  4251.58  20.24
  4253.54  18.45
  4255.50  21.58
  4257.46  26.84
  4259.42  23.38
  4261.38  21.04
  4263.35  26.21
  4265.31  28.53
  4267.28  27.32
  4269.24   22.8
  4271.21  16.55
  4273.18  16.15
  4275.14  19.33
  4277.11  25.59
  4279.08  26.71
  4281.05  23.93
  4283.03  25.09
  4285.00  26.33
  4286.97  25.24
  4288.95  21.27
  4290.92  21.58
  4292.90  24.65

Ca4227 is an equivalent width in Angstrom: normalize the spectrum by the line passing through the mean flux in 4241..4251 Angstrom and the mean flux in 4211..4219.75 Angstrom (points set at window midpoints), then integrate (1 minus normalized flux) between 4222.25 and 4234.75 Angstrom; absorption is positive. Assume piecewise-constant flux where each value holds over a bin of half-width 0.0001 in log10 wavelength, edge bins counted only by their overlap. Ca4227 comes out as 5.0 Angstrom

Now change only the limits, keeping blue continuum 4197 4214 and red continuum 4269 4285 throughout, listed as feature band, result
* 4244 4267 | -1.3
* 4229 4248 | -0.7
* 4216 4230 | 3.2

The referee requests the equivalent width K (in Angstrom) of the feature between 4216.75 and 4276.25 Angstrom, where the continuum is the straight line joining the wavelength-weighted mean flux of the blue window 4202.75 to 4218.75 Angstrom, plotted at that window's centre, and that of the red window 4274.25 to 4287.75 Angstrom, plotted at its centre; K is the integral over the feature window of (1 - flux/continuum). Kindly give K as 8.71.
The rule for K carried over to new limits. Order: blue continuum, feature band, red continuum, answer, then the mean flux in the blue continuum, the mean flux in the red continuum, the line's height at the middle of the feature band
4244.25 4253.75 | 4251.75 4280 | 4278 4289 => 2.5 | 24.9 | 25.1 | 25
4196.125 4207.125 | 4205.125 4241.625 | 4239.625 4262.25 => -0.1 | 22.6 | 24.6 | 23.5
